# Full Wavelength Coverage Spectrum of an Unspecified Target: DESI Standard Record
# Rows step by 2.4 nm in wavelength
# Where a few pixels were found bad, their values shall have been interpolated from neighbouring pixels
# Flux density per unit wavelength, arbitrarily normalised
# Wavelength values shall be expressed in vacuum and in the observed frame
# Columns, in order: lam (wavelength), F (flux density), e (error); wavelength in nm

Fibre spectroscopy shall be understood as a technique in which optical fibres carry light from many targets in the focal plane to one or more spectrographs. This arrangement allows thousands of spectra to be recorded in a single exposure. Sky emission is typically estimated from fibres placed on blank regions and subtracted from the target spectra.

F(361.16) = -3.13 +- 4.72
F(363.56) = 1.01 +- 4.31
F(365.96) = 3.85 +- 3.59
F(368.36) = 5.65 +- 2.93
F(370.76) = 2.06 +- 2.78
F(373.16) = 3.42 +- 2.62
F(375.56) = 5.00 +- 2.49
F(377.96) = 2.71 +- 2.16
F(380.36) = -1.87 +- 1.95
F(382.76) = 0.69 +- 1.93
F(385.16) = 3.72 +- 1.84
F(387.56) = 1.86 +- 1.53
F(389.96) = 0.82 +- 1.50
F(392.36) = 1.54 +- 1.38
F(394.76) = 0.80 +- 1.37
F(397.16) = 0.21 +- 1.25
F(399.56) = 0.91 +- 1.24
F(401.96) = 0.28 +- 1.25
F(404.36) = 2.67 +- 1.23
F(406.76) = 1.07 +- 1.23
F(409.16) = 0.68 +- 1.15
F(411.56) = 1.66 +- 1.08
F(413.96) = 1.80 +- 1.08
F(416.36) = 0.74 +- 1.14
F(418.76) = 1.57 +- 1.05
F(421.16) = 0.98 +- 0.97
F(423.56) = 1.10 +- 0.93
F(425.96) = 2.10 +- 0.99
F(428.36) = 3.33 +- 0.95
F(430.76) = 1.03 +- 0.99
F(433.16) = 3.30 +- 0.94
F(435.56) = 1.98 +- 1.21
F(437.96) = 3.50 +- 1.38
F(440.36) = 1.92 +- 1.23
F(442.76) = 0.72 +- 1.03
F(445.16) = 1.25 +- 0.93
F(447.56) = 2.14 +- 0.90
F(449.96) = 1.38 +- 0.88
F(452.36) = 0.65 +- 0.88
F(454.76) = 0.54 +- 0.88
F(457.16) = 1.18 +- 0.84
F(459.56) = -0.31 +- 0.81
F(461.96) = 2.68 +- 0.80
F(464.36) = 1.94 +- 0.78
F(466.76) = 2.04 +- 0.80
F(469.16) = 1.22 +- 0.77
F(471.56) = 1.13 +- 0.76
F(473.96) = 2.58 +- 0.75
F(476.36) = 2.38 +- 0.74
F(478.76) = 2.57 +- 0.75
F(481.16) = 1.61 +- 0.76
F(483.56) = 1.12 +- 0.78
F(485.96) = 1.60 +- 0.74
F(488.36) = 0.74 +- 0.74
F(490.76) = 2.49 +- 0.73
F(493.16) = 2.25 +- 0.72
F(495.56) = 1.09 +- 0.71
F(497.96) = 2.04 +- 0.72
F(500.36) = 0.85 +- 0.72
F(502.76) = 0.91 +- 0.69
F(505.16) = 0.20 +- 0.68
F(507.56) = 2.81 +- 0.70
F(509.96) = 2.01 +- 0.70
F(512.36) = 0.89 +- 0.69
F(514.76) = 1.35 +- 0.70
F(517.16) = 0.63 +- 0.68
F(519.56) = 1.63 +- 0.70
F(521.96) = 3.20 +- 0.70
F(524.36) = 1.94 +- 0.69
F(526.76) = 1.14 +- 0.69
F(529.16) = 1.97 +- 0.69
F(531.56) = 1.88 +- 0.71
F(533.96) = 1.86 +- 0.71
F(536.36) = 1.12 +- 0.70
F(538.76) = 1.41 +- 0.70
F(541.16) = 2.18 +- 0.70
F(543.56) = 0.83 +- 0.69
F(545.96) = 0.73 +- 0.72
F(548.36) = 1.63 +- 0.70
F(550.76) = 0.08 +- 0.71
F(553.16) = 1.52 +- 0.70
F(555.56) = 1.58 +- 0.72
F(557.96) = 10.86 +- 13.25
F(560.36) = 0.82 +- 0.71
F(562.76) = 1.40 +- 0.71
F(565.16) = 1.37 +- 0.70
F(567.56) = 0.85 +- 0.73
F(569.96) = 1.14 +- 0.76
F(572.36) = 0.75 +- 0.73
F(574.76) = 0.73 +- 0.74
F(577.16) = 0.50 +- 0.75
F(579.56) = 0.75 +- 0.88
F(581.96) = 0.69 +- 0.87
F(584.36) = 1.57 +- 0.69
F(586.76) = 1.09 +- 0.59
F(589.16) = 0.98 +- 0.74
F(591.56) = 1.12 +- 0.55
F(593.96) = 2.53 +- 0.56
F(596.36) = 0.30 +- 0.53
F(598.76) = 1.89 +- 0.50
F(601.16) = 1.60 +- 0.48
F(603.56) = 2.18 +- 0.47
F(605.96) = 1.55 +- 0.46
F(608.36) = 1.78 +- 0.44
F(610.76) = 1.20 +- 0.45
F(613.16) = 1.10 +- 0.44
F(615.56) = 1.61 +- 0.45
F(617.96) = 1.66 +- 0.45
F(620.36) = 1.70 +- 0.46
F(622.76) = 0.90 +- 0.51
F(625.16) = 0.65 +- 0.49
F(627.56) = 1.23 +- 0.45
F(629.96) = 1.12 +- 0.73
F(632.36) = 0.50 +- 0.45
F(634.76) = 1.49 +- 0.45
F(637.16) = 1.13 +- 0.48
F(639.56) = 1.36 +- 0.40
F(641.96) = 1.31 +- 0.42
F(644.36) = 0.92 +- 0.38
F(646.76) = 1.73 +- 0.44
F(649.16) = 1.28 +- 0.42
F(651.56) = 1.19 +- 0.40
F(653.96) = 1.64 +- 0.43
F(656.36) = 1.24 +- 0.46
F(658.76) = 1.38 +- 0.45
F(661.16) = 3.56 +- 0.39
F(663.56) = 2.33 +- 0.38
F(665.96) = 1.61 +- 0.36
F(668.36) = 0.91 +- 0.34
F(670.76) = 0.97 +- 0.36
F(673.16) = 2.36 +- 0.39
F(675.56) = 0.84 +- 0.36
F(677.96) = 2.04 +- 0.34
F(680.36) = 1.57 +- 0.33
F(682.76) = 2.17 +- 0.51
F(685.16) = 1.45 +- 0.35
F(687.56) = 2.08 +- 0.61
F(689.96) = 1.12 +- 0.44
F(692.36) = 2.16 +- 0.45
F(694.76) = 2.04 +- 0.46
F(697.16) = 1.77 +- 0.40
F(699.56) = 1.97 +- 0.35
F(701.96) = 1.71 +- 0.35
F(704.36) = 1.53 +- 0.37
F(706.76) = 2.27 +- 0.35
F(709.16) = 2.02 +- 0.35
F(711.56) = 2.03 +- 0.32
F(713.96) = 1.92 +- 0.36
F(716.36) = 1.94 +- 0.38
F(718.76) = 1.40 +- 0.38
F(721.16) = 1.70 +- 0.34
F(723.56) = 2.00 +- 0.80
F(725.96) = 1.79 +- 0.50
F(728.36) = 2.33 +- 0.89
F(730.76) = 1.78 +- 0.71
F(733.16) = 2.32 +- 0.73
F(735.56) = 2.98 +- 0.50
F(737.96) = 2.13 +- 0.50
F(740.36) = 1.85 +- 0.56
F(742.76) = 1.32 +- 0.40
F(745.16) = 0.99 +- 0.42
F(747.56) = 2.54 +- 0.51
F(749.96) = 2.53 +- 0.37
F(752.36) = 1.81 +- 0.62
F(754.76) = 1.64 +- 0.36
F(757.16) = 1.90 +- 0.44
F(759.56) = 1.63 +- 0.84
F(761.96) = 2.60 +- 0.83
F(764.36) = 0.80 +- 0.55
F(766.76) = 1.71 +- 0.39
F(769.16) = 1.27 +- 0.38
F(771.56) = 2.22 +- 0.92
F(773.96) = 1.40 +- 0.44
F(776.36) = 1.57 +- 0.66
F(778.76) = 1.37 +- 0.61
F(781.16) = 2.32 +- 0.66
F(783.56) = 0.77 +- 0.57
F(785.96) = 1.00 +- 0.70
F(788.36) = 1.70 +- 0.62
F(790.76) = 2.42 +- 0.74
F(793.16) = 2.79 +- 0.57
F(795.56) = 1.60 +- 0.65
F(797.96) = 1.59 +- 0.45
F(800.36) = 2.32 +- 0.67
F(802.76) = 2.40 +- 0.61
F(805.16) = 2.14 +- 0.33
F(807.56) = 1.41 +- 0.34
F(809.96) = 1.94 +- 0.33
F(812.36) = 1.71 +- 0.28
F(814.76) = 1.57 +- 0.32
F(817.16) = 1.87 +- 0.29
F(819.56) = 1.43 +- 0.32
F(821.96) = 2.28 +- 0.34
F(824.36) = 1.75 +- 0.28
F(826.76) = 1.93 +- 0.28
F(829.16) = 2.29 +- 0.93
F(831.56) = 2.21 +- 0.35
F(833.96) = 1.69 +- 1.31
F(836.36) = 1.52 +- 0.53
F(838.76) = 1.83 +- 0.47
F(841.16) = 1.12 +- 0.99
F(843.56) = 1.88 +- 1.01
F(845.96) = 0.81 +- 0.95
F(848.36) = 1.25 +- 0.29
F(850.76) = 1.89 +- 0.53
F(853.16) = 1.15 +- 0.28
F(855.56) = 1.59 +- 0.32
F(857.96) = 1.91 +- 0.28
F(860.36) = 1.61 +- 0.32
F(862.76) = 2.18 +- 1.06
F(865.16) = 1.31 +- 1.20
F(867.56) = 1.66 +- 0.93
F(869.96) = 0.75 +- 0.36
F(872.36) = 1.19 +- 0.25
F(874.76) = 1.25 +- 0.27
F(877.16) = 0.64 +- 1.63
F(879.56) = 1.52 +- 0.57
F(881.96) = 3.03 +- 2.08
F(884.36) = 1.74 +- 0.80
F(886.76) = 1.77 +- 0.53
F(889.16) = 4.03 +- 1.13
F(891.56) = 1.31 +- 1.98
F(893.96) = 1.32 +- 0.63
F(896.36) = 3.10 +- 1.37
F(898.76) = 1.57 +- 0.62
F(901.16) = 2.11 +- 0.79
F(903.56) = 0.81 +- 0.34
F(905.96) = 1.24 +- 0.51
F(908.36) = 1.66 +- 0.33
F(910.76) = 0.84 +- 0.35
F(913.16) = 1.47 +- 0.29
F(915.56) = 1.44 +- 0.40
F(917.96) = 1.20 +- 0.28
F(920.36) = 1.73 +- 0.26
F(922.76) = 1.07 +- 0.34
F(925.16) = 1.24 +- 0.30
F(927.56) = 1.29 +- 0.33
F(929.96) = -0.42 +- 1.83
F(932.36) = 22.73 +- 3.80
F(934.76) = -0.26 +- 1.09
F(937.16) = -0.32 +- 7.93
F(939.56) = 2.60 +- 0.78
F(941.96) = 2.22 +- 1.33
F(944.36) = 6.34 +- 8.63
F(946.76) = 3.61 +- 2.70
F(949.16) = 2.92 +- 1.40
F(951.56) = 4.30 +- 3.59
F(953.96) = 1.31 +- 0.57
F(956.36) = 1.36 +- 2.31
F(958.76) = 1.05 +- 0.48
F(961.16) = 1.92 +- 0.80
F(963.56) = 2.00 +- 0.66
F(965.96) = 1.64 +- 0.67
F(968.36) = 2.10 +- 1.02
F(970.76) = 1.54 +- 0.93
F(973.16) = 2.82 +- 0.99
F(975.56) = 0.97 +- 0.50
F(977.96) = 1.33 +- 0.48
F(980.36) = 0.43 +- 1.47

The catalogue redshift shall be 0.78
